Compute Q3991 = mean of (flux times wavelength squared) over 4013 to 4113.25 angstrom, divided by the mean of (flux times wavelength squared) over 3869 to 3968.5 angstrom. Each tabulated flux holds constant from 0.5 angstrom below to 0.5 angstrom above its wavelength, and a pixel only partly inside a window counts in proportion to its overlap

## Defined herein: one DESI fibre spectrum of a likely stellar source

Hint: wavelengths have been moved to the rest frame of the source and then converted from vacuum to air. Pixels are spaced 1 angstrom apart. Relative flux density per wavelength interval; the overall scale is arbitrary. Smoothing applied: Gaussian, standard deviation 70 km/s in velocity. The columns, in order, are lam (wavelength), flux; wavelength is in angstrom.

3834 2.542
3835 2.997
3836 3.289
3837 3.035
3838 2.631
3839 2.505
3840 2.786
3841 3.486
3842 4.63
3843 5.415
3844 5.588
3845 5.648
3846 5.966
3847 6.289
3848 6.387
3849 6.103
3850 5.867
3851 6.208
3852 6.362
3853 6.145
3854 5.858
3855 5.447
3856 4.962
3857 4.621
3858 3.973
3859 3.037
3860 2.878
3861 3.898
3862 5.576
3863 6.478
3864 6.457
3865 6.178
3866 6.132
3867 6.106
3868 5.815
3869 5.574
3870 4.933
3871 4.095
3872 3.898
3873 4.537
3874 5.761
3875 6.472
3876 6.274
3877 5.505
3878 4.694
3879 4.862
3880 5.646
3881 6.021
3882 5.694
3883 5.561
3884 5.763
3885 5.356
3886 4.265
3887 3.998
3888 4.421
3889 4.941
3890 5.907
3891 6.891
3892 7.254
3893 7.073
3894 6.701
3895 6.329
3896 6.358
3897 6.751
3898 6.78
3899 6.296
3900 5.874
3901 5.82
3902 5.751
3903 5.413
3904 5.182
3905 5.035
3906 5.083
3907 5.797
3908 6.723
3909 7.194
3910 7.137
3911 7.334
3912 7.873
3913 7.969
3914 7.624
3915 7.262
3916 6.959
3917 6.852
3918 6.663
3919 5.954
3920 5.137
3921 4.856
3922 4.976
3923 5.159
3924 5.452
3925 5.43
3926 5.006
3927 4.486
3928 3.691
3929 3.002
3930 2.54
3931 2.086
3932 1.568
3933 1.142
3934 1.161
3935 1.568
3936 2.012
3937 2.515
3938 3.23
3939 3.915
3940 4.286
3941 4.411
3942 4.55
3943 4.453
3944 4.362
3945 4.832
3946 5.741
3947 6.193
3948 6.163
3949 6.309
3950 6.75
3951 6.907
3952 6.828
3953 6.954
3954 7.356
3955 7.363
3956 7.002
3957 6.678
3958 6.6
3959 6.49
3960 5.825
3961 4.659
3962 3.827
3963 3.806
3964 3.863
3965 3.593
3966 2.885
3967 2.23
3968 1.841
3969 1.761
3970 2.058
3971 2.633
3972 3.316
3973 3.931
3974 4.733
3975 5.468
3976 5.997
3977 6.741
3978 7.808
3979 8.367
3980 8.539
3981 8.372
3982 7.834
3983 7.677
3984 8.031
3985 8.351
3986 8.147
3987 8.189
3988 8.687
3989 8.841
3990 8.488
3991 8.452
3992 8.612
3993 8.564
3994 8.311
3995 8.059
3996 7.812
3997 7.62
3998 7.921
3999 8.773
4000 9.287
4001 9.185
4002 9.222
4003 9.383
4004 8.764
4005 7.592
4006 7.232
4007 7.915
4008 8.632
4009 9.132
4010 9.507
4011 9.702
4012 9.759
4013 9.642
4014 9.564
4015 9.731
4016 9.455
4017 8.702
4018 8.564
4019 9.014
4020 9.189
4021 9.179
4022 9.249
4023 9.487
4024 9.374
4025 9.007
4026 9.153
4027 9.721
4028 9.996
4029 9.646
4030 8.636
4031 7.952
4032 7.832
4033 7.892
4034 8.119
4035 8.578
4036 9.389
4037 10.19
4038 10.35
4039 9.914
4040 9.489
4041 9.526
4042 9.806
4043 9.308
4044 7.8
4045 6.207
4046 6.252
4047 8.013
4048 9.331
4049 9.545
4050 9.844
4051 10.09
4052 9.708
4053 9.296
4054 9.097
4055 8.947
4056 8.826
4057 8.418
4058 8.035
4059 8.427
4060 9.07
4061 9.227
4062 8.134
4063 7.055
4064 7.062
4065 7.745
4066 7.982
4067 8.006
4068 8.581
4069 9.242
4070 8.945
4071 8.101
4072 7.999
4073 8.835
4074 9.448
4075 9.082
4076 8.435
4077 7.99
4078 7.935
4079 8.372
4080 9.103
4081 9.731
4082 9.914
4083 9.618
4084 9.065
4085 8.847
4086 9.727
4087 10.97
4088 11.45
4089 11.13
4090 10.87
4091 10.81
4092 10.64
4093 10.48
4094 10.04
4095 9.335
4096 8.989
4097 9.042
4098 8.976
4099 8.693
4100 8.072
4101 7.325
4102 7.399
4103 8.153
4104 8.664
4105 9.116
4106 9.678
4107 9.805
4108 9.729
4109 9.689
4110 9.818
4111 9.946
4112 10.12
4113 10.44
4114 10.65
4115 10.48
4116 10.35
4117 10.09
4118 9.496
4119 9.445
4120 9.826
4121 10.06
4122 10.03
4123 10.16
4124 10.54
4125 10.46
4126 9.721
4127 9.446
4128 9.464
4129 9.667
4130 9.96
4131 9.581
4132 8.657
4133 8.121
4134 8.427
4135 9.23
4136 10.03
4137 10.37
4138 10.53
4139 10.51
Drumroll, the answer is 1.9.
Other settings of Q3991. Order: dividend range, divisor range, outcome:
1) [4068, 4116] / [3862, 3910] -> 1.81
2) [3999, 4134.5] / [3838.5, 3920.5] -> 1.77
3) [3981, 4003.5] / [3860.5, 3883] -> 1.63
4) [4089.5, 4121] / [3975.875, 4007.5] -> 1.23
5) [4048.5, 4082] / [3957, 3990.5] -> 1.58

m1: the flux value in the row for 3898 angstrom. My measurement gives 6.78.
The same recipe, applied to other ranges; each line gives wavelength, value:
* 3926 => 5.006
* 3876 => 6.274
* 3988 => 8.687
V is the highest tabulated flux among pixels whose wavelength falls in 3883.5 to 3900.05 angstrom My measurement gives 7.254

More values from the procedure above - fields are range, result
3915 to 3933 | 7.262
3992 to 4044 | 10.35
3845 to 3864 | 6.478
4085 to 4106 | 11.45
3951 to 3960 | 7.363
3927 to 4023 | 9.759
